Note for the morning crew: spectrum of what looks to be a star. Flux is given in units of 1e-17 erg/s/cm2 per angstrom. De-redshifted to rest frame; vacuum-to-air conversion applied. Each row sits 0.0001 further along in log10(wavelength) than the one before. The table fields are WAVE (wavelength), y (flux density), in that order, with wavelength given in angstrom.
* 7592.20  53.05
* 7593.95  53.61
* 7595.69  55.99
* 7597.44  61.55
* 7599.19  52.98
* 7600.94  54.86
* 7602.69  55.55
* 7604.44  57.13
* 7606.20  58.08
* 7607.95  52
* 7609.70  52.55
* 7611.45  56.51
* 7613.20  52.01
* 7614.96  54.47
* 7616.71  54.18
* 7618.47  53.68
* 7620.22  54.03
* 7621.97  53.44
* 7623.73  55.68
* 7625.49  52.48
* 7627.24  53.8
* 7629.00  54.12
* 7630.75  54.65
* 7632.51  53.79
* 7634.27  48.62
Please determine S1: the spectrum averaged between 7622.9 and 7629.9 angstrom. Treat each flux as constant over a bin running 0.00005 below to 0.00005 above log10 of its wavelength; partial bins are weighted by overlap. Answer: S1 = 54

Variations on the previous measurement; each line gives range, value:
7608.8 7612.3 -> 54.6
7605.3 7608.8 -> 55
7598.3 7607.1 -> 55.7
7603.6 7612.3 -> 55.2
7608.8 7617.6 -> 53.9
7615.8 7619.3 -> 53.9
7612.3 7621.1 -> 53.7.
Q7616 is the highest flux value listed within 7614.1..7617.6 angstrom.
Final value 54.47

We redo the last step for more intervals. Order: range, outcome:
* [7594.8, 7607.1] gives 61.55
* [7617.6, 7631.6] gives 55.68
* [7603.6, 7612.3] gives 58.08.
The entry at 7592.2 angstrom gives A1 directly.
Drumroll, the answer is 53.05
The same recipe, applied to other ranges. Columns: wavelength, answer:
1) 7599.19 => 52.98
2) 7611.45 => 56.51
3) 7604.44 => 57.13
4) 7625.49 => 52.48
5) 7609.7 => 52.55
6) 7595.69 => 55.99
